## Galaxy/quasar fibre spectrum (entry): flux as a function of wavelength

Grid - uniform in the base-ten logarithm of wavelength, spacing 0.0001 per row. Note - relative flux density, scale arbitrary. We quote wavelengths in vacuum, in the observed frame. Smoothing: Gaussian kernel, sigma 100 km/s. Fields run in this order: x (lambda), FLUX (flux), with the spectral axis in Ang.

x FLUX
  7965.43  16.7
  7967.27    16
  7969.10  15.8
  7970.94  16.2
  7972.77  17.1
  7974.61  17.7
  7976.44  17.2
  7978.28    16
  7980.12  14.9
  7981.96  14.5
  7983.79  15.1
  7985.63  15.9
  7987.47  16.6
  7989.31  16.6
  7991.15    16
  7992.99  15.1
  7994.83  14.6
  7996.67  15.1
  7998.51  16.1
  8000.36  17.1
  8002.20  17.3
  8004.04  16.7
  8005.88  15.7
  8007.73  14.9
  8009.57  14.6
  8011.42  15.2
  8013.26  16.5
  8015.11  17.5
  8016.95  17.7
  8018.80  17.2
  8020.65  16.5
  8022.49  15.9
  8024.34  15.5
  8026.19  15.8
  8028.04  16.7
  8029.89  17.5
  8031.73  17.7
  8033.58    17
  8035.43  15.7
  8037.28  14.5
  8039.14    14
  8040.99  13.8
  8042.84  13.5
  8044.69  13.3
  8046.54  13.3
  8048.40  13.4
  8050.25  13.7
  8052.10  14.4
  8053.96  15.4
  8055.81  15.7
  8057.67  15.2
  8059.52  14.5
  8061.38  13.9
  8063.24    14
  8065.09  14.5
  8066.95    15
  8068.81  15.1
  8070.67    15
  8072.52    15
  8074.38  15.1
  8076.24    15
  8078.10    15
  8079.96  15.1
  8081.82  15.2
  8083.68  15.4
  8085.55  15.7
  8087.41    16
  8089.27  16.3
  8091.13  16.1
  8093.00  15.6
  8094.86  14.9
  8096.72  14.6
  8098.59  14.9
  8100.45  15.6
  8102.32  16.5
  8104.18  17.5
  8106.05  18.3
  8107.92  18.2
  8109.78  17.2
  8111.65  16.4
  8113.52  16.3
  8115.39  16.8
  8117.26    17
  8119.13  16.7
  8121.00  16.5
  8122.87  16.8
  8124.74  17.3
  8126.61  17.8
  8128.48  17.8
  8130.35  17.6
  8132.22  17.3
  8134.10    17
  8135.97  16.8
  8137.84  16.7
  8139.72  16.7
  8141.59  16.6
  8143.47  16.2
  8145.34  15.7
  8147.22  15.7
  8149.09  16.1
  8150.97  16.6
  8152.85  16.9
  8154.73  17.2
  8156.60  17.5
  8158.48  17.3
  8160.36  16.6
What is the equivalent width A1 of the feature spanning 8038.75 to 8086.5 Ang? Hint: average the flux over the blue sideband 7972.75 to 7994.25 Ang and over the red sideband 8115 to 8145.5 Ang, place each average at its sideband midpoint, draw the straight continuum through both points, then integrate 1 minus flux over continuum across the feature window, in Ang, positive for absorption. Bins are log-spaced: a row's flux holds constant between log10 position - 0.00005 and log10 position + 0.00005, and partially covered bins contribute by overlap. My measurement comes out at 5.5 Ang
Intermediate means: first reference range 16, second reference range 16.9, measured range 14.6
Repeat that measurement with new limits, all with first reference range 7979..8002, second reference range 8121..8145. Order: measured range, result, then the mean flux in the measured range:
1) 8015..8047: 0.7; 15.7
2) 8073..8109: 1.7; 15.8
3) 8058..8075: 1.8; 14.7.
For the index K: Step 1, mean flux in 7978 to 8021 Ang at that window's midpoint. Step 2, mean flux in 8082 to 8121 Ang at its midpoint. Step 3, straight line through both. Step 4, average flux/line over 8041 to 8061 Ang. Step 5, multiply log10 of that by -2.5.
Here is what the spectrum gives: 0.137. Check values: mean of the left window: 16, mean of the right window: 16.3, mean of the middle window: 14.2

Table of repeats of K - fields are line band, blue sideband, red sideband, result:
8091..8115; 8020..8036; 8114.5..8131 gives 0.04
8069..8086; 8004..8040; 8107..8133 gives 0.11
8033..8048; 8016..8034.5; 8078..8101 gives 0.15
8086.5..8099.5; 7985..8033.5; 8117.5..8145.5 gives 0.08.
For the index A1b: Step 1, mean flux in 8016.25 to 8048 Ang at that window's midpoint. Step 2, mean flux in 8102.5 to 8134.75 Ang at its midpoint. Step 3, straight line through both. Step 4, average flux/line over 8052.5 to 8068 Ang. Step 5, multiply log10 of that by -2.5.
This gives 0.09 mag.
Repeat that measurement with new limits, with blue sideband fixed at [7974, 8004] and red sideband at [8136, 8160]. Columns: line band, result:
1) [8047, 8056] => 0.133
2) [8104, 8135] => -0.045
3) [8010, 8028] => -0.018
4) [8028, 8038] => -0.026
